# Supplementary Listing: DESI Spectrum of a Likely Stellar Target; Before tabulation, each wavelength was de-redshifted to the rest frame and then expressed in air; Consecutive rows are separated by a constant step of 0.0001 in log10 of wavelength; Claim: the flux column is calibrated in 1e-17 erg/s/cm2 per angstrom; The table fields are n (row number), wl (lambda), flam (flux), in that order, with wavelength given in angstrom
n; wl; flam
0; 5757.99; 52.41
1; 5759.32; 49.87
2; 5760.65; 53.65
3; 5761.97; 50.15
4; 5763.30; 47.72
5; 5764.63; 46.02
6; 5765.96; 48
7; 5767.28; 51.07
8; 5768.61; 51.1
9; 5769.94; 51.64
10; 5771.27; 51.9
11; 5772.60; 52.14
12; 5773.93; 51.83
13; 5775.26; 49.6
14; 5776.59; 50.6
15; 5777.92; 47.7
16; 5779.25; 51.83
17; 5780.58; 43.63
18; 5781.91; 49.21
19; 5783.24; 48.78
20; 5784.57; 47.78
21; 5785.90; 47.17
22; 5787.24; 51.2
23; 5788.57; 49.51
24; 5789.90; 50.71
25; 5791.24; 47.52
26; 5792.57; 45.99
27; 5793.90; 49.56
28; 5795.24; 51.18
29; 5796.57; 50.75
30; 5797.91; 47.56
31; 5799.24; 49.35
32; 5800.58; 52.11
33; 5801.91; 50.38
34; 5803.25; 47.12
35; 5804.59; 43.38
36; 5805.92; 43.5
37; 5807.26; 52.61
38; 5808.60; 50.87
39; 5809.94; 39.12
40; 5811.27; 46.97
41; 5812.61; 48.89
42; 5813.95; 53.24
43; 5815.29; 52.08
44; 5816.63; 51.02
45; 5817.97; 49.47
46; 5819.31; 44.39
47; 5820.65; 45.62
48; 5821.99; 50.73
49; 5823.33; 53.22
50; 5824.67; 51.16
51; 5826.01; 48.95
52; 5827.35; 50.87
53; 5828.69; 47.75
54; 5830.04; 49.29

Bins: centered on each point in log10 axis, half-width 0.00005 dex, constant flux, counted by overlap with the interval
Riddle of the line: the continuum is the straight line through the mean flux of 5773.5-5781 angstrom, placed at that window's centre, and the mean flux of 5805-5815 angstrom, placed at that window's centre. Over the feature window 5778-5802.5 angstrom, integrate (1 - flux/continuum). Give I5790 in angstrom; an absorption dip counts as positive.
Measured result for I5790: -0.2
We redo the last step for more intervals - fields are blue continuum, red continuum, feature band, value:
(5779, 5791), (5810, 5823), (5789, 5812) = 0.3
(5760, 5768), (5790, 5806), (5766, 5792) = -0.3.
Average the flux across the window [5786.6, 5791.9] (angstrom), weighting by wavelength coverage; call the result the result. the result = 49.7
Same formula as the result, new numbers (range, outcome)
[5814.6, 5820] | 49.2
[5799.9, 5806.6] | 47.3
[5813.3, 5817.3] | 52.1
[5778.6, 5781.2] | 47.8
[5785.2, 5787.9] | 49.1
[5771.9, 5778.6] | 50.4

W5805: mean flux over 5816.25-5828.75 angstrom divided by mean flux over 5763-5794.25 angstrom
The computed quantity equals 1.00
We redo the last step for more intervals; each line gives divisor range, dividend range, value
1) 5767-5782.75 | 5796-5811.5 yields 0.95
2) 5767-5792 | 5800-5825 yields 0.98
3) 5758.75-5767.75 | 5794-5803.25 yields 1.01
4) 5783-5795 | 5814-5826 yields 1.02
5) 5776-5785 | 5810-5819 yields 1.02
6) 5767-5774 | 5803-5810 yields 0.90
